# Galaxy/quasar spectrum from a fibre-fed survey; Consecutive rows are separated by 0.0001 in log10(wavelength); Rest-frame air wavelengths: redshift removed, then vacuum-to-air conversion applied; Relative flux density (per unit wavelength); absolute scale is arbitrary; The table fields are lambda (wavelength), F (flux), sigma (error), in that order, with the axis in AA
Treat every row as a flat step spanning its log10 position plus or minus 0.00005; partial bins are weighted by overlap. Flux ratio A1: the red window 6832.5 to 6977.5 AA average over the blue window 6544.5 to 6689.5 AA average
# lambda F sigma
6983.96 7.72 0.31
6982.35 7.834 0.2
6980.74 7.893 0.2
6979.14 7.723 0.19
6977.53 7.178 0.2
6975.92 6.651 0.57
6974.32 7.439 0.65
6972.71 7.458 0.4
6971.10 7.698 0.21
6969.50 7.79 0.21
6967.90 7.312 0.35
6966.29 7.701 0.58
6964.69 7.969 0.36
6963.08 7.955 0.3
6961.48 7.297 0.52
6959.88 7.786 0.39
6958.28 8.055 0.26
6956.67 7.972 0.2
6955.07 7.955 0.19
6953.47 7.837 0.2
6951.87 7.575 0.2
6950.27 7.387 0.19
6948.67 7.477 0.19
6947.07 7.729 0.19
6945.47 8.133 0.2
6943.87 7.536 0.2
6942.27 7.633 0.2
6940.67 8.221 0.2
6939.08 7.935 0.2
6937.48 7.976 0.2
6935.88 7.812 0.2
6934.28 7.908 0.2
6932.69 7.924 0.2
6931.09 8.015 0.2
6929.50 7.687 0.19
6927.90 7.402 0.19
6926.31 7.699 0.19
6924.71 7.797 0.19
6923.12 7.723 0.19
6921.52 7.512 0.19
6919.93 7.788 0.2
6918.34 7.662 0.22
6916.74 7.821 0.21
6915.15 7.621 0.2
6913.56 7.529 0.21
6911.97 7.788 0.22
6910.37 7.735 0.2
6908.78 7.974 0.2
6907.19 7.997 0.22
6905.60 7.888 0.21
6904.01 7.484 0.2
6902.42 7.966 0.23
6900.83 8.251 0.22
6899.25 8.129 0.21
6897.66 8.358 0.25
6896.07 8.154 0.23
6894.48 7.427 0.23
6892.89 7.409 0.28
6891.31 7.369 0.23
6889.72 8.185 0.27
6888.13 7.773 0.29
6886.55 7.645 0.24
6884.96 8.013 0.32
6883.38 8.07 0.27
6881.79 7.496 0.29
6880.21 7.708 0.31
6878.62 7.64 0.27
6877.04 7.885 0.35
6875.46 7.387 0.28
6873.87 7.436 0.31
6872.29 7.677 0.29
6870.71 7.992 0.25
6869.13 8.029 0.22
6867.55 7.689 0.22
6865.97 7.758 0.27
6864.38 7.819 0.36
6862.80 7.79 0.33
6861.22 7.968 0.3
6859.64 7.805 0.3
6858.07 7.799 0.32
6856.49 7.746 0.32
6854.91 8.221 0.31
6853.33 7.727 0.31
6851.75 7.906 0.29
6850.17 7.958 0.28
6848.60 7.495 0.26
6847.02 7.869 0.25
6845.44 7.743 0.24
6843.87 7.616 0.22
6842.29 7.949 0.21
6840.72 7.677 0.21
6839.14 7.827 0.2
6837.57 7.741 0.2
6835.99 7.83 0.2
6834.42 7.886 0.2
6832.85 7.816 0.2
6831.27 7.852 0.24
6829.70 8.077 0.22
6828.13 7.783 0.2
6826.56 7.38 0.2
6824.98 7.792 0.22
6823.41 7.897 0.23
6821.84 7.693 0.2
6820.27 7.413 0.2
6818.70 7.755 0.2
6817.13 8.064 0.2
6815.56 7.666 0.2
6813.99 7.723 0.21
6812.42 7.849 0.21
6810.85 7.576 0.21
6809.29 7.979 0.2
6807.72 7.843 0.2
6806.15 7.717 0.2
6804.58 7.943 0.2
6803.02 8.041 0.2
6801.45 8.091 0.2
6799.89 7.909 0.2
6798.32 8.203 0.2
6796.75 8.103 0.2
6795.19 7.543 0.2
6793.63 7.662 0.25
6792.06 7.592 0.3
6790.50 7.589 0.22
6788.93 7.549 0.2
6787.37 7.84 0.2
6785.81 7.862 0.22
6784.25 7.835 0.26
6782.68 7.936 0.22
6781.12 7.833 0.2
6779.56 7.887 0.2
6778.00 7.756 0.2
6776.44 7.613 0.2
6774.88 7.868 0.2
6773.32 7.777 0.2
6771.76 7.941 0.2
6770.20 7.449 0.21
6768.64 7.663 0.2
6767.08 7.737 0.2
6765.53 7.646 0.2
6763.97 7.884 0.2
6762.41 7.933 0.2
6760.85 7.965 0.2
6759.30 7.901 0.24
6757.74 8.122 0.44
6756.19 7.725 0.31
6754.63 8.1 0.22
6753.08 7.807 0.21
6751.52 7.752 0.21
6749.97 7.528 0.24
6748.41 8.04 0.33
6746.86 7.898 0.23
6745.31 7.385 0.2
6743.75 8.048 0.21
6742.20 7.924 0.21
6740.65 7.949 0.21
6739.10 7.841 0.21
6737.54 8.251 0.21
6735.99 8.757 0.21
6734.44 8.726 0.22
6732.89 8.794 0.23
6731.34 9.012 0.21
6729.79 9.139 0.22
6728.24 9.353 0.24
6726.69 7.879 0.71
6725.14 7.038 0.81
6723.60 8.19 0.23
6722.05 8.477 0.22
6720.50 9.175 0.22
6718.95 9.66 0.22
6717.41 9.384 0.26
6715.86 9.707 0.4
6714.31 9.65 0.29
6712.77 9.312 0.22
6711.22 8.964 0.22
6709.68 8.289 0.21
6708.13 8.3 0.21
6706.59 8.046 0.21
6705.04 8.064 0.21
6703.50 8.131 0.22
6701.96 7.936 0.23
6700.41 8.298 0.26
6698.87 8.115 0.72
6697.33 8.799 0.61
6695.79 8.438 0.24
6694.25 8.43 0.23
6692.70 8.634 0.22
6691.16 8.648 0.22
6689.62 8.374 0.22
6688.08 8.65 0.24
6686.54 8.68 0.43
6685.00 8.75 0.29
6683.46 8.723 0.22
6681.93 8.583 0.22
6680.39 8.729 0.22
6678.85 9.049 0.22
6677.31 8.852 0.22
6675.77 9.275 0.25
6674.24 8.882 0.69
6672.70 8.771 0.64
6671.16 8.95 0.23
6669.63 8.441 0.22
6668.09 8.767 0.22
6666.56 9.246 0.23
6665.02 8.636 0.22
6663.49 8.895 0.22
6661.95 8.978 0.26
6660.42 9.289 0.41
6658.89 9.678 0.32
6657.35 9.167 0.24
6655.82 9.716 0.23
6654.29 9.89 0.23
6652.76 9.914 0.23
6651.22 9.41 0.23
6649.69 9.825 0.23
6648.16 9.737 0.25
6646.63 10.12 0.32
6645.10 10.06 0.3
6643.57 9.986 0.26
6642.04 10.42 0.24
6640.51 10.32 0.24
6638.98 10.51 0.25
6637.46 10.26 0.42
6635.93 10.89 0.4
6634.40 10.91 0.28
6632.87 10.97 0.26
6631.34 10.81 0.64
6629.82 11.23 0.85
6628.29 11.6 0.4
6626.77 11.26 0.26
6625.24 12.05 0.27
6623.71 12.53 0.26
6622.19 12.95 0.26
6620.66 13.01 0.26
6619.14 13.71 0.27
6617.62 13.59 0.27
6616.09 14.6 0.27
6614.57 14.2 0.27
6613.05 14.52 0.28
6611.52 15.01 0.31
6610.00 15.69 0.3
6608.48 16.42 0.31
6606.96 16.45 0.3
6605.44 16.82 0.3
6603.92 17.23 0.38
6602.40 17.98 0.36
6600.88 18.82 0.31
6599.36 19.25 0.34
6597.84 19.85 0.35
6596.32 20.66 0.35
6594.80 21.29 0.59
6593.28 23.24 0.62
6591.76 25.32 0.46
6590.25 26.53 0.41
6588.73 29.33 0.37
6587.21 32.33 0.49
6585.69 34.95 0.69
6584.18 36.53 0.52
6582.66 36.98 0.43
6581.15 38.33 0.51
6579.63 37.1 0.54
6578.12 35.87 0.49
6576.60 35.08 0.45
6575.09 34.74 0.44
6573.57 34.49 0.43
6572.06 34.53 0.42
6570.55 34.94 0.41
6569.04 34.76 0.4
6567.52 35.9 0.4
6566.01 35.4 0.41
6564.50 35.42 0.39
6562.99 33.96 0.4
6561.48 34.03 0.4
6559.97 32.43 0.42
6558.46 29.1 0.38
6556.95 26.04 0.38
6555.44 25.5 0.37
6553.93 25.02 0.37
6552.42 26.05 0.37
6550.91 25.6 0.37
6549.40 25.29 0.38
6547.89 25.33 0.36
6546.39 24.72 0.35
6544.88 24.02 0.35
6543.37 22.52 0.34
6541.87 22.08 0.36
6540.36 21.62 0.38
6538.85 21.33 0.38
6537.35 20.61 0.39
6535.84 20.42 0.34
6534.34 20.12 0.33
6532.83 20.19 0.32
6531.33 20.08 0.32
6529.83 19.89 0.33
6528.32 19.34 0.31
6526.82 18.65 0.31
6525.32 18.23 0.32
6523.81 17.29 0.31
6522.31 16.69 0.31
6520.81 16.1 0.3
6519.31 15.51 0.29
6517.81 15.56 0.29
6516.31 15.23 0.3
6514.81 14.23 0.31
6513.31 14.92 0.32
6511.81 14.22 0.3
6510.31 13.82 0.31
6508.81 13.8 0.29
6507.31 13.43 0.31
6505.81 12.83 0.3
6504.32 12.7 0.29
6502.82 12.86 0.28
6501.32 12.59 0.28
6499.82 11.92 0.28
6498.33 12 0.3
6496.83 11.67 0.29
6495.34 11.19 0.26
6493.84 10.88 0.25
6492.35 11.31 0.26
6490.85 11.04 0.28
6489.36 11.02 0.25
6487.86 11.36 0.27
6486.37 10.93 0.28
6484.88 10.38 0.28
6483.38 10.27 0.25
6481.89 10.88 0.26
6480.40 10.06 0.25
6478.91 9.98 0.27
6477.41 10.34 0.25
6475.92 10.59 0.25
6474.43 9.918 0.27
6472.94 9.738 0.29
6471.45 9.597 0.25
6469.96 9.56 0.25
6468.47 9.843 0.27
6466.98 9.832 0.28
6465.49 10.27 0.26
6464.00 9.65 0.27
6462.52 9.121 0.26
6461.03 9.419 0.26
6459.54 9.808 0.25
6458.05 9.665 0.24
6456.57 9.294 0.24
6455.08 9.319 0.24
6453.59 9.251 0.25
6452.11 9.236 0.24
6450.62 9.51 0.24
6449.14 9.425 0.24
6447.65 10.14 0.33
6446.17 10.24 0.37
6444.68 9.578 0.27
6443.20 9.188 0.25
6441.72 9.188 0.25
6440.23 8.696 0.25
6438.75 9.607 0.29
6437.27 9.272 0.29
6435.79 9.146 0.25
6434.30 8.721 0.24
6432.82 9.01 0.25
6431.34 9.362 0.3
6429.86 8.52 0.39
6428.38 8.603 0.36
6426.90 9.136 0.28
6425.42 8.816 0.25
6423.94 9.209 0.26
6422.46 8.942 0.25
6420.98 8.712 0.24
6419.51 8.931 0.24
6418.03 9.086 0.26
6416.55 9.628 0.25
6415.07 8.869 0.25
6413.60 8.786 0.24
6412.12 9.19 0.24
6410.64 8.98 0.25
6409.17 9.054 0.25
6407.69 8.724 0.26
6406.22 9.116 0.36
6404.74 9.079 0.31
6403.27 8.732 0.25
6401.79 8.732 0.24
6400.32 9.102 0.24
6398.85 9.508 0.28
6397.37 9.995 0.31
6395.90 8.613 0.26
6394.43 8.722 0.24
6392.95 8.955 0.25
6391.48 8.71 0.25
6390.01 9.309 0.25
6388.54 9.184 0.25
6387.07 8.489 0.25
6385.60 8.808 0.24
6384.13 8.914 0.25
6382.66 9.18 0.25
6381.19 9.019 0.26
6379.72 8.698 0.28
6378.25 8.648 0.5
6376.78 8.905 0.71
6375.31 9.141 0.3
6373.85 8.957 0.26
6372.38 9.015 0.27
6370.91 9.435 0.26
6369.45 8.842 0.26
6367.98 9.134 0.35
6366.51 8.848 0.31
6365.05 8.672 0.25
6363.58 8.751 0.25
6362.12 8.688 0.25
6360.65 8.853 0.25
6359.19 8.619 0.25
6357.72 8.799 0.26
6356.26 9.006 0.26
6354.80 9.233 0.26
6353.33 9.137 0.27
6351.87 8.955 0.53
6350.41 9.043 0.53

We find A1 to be 0.4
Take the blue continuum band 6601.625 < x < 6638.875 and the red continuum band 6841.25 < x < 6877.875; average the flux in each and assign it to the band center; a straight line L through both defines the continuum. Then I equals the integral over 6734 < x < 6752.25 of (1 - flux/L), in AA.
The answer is 4.43 AA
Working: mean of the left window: 13.5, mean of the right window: 7.79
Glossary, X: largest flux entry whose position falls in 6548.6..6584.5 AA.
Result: 38.33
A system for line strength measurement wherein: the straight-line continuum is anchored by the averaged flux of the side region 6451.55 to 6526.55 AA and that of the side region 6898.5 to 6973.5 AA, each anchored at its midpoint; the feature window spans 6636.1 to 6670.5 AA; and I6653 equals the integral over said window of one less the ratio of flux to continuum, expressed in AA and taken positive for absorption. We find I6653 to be 2.43 AA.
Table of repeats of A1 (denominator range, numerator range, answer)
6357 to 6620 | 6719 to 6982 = 0.50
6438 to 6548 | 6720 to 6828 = 0.59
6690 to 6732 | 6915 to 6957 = 0.90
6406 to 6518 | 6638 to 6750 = 0.85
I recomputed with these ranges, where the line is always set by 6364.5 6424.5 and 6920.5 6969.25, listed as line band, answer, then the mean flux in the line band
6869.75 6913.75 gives 0.4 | 7.8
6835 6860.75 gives 0.6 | 7.81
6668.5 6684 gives -0.9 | 8.83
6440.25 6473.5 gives -2.7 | 9.56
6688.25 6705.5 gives -0.1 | 8.37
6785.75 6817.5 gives 1.0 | 7.82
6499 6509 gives -4.7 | 12.8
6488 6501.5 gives -4.1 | 11.5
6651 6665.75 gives -1.7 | 9.36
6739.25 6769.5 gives 1.3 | 7.84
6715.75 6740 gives -1.3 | 8.68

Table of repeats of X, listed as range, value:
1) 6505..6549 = 25.33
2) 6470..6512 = 14.22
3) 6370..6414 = 9.995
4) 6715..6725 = 9.707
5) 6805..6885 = 8.221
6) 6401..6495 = 11.36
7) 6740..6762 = 8.122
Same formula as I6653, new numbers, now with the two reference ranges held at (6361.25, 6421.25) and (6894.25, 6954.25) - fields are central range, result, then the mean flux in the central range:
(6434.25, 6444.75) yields -0.37 AA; 9.18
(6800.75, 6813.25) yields 0.29 AA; 7.88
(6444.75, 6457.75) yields -1.05 AA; 9.56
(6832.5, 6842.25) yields 0.23 AA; 7.81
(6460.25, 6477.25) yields -1.91 AA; 9.8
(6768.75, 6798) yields 1.27 AA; 7.76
